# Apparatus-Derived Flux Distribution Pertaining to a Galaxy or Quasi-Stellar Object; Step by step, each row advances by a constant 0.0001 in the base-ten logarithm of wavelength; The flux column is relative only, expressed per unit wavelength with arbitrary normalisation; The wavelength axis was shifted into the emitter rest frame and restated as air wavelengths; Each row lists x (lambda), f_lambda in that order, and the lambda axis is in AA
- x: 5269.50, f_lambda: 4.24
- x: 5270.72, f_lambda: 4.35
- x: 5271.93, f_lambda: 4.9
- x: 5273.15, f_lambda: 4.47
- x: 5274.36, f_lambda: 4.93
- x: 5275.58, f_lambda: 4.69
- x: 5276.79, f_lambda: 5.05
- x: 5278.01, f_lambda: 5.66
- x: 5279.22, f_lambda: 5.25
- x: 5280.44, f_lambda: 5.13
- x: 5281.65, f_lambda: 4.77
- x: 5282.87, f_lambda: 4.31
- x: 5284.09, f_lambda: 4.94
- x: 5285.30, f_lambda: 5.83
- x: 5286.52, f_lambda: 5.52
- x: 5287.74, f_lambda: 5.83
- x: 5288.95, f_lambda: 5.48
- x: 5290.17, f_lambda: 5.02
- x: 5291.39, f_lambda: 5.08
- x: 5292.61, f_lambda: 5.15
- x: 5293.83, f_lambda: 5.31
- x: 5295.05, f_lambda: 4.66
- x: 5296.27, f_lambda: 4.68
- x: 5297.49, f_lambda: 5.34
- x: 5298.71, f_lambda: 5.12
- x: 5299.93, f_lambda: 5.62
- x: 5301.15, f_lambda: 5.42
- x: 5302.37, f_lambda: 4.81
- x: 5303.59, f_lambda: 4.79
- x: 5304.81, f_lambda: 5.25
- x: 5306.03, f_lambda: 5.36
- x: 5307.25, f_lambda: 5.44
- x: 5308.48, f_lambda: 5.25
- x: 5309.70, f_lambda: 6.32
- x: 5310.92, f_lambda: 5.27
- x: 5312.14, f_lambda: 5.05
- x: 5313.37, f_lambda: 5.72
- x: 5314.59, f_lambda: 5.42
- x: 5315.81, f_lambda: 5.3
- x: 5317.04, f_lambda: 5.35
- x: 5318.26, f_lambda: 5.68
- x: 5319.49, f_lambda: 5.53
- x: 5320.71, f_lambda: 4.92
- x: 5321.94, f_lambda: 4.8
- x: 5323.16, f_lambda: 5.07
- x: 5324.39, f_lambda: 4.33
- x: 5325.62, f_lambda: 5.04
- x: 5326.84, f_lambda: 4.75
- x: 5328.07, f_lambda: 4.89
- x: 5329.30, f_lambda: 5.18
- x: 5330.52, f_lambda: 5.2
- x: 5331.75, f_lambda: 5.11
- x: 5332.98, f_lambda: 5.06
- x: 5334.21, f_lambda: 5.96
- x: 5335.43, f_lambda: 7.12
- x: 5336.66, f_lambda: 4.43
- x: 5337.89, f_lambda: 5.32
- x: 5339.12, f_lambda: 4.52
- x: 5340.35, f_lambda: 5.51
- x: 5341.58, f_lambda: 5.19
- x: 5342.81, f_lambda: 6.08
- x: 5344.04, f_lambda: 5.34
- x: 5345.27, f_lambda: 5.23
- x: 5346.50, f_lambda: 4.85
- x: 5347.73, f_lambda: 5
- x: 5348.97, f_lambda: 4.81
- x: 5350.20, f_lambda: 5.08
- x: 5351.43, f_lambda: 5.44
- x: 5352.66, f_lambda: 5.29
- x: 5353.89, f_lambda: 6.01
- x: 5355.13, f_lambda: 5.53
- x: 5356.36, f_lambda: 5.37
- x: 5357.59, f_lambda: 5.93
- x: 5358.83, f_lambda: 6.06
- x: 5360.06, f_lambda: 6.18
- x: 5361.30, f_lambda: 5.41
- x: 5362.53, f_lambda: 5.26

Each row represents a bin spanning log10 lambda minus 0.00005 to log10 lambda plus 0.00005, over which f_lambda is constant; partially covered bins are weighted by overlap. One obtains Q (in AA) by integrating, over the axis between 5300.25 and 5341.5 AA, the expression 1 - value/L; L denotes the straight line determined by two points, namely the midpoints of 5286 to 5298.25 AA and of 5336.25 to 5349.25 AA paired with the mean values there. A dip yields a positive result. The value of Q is -0.70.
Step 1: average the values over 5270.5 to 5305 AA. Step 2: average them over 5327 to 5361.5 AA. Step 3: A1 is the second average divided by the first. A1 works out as 1.06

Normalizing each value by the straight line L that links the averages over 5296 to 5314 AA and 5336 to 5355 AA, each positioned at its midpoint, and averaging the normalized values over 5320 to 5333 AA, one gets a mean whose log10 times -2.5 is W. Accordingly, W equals 0.07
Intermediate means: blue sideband 5.31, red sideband 5.22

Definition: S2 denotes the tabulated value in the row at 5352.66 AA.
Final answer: 5.29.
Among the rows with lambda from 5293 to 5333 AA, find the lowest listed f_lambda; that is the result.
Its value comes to 4.33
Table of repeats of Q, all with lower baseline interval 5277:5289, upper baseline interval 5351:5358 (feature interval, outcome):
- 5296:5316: 0.2 AA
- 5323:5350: 1.6 AA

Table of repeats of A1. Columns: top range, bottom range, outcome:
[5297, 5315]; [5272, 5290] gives 1.04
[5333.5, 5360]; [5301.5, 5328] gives 1.05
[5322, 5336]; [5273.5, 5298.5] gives 1.02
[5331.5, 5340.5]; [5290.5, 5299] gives 1.07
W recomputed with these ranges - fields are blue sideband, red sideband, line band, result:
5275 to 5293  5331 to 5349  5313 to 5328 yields 0.027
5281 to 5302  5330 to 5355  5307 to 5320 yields -0.049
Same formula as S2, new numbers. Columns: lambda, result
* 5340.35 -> 5.51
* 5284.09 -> 4.94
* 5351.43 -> 5.44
